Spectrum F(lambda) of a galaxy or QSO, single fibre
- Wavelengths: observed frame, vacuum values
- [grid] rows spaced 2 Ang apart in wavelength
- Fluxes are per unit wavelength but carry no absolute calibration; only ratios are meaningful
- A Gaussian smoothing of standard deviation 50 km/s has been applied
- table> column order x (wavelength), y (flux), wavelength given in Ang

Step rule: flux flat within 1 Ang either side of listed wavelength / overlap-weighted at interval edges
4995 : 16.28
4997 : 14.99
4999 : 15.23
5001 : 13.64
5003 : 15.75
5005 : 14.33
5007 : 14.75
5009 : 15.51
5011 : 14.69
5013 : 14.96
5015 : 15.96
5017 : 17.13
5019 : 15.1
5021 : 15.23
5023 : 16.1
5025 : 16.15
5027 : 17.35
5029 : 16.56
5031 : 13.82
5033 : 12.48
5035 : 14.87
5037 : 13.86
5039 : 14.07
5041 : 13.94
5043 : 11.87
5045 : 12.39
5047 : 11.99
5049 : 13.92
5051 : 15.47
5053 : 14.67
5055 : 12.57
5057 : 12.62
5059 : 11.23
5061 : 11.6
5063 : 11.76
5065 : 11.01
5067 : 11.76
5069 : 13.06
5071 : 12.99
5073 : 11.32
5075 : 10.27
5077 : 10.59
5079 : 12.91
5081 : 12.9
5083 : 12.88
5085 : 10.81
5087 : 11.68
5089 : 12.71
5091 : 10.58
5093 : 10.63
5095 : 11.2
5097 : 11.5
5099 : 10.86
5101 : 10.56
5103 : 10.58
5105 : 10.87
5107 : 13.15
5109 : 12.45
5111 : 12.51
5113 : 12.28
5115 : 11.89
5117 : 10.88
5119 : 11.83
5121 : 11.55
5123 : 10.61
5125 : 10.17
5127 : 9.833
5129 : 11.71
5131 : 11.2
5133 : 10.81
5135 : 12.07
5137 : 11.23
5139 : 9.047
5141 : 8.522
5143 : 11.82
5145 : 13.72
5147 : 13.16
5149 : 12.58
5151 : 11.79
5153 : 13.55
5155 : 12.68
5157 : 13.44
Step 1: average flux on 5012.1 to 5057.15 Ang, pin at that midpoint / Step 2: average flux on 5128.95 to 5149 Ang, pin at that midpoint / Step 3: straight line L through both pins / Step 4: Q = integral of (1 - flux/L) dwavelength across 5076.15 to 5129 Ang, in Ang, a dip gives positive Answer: 4.1 Ang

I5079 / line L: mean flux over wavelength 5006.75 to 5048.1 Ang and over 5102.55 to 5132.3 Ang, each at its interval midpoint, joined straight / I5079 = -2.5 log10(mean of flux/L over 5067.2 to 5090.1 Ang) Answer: 0.07 mag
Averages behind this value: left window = 14.7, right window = 11.4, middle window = 12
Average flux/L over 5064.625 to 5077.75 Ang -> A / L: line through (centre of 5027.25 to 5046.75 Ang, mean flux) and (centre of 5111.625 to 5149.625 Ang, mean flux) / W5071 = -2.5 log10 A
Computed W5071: 0.12 mag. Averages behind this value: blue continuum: 13.8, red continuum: 11.3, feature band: 11.6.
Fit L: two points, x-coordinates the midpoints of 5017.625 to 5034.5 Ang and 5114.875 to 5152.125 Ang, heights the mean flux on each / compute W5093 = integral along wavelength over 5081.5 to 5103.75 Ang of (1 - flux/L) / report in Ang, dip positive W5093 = 2.6 Ang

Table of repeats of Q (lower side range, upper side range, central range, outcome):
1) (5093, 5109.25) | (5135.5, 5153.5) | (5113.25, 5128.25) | 0.55 Ang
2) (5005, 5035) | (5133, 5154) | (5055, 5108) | 7.44 Ang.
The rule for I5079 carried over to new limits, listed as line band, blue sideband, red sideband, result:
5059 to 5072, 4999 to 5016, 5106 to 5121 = 0.12 mag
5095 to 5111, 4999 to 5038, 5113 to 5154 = 0.08 mag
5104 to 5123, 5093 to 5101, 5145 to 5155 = -0.02 mag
